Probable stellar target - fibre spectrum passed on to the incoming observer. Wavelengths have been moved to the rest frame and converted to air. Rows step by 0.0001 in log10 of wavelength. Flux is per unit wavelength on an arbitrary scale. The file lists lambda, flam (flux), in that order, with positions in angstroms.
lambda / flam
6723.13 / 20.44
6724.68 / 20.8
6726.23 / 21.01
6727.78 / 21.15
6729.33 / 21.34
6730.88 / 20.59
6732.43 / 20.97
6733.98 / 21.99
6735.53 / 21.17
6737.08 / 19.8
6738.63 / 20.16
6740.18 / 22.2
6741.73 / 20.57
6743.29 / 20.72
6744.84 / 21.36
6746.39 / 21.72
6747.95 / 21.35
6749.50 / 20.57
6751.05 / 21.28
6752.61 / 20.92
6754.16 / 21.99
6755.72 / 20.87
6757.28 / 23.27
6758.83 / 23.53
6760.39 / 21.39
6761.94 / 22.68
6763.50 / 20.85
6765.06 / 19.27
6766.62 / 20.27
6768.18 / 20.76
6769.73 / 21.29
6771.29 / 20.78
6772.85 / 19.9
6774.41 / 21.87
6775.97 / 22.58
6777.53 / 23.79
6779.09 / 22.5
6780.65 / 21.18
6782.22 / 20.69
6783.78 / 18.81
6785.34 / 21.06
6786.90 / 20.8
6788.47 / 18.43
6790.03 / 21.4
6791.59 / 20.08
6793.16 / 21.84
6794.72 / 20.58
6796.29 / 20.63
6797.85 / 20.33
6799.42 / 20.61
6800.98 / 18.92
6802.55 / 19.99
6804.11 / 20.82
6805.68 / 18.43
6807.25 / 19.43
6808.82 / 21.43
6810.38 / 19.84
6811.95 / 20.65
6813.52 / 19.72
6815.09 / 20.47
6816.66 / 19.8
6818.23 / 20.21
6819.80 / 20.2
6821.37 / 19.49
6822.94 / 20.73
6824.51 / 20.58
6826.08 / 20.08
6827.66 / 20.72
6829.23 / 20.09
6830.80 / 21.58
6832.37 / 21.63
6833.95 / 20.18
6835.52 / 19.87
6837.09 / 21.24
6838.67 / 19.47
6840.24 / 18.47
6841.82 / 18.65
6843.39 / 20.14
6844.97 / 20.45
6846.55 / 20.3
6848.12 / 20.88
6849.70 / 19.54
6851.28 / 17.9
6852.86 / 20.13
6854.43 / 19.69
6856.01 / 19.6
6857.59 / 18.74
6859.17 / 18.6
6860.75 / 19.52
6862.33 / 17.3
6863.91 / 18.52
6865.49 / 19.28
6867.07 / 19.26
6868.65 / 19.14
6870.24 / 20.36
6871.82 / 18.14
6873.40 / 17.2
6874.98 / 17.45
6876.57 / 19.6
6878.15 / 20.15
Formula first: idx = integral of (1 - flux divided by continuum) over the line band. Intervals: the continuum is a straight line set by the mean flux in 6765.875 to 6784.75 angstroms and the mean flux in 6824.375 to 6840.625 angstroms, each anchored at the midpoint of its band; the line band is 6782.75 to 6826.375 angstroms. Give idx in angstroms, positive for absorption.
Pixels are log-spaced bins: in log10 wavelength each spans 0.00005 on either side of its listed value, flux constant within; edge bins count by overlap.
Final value 1.2 angstroms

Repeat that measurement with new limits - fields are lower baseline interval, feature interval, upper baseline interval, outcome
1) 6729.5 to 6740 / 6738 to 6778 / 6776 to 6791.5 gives -0.8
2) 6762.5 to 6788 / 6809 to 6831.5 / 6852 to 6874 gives -0.4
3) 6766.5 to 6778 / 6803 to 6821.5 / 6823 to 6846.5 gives 0.5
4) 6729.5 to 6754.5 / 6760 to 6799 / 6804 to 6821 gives -0.8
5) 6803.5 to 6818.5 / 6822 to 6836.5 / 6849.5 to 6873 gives -0.7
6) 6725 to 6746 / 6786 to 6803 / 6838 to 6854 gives -0.1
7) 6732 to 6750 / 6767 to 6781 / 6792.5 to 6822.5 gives -0.7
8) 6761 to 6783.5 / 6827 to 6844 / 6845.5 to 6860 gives -0.3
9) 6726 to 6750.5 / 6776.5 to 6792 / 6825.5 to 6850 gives -0.2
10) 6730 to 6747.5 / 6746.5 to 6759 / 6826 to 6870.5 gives -0.5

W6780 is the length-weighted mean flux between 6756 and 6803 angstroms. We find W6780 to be 21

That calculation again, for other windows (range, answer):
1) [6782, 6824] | 20.2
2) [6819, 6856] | 20.1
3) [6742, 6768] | 21.3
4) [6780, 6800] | 20.5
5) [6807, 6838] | 20.4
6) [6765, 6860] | 20.3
